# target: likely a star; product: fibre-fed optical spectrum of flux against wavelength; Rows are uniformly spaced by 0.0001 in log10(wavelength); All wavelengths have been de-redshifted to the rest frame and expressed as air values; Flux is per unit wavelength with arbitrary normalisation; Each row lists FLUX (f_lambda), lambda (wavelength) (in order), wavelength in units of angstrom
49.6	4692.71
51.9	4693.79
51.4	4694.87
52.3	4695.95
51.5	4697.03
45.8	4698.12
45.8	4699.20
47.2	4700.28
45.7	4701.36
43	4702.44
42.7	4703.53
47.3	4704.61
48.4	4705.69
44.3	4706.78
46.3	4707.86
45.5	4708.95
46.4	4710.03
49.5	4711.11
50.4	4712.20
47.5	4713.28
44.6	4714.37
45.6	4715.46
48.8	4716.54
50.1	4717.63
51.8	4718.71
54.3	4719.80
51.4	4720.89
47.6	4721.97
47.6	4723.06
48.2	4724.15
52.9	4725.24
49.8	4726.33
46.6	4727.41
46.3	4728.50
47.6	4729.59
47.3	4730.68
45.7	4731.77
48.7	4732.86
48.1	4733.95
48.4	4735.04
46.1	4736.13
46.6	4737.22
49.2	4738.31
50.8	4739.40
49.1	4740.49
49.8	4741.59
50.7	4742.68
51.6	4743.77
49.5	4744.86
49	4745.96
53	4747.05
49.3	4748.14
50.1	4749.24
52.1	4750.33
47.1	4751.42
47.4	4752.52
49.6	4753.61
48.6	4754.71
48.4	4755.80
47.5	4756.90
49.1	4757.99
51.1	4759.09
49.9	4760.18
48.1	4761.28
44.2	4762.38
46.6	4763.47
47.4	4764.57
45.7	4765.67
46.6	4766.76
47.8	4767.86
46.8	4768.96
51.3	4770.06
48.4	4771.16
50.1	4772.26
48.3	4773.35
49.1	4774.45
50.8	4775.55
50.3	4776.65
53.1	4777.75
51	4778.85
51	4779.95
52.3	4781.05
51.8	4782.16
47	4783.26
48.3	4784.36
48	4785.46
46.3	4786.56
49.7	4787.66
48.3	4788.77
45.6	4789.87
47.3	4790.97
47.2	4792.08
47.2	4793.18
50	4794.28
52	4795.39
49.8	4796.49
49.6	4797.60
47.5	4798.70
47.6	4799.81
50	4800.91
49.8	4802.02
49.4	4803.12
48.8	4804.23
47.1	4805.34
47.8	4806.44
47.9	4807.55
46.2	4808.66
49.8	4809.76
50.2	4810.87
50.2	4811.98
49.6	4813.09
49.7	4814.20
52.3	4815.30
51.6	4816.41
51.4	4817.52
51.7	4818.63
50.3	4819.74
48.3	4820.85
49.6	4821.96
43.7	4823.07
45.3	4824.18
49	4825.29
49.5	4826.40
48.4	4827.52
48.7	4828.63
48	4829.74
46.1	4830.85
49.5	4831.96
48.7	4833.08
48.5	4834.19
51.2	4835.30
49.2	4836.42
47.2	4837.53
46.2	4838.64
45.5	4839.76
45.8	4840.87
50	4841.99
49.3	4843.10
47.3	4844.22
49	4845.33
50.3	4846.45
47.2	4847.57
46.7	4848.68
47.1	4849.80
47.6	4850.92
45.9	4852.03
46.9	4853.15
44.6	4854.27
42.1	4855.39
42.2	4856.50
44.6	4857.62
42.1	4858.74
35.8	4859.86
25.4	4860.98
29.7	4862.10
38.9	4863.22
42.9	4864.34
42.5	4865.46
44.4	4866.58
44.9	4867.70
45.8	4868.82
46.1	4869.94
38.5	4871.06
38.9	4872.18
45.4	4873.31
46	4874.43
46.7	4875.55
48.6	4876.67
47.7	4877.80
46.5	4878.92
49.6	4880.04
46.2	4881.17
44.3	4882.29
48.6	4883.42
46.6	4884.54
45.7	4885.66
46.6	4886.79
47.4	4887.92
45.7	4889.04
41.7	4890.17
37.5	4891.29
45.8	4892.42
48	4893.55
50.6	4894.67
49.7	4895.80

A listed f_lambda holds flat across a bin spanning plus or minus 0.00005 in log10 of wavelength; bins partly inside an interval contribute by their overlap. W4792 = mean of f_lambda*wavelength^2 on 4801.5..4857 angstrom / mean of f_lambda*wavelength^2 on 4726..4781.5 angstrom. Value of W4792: 1.02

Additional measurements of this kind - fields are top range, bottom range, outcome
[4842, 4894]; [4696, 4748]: 0.98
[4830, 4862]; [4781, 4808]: 0.96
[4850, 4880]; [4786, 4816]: 0.90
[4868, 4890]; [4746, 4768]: 0.99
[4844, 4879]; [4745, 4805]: 0.92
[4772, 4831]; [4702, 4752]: 1.05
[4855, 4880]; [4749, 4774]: 0.91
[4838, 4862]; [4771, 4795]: 0.93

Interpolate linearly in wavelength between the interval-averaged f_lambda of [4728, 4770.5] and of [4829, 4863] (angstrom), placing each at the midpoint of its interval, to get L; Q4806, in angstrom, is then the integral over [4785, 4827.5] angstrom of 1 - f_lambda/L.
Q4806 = -2.03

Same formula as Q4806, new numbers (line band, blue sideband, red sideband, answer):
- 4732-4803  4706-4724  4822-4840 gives -1.3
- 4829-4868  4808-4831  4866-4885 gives 1.9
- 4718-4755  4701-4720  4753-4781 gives -0.9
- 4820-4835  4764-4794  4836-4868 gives -0.8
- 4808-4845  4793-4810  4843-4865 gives -2.1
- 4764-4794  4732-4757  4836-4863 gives -0.8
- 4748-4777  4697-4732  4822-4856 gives -0.6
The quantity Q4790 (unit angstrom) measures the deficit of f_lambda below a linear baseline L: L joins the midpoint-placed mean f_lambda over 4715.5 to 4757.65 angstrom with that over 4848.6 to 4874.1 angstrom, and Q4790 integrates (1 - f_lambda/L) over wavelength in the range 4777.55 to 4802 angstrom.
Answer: -1.6 angstrom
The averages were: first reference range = 49.1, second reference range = 42.1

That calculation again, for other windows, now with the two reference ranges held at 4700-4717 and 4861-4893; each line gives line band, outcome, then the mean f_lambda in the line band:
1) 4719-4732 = -0.77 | 48.9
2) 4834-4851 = -1.36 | 48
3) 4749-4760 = -0.80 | 49.1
